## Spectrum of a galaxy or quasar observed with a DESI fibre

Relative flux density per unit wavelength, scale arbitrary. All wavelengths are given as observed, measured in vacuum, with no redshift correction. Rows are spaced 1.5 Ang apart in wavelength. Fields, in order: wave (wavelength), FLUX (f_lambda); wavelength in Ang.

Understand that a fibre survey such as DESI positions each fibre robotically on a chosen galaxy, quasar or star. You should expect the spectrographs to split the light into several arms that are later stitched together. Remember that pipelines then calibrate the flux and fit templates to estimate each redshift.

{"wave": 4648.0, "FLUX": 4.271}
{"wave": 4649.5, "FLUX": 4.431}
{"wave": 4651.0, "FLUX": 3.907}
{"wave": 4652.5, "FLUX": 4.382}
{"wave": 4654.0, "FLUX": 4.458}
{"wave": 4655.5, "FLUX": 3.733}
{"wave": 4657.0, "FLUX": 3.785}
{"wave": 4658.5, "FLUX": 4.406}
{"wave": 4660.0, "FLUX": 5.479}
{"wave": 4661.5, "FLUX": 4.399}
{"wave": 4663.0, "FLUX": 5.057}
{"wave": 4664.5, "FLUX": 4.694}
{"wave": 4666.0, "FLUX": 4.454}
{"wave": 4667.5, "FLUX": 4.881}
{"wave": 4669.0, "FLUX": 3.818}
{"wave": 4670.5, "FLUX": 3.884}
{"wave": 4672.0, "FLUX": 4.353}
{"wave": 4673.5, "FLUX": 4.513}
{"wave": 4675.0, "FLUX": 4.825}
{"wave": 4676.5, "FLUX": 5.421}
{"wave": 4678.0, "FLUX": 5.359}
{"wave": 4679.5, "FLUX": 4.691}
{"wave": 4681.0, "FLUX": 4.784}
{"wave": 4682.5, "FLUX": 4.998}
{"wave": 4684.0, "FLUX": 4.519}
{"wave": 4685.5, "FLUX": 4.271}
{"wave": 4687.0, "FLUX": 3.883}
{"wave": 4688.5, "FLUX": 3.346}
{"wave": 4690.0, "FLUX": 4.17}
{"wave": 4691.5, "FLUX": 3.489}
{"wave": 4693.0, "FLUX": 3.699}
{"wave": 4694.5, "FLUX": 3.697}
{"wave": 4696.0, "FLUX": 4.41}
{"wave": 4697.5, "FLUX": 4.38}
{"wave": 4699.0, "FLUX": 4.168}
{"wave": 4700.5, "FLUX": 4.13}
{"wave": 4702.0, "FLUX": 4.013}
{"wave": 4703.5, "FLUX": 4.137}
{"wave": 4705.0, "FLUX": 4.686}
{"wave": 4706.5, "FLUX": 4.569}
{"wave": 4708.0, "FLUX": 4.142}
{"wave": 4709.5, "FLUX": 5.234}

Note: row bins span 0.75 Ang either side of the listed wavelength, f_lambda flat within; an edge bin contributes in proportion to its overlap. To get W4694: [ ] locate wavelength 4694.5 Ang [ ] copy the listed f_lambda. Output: 3.697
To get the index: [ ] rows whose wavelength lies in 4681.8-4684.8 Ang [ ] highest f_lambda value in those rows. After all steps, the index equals 4.998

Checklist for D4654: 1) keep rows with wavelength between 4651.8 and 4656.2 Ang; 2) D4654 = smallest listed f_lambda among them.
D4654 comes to 3.733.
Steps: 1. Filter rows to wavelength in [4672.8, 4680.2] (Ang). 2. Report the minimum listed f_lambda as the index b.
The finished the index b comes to 4.513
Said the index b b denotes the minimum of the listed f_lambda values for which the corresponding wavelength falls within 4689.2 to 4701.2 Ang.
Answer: 3.489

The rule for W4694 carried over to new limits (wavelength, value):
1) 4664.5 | 4.694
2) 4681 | 4.784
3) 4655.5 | 3.733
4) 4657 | 3.785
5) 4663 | 5.057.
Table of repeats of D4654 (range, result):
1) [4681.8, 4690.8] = 3.346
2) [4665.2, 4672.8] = 3.818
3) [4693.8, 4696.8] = 3.697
